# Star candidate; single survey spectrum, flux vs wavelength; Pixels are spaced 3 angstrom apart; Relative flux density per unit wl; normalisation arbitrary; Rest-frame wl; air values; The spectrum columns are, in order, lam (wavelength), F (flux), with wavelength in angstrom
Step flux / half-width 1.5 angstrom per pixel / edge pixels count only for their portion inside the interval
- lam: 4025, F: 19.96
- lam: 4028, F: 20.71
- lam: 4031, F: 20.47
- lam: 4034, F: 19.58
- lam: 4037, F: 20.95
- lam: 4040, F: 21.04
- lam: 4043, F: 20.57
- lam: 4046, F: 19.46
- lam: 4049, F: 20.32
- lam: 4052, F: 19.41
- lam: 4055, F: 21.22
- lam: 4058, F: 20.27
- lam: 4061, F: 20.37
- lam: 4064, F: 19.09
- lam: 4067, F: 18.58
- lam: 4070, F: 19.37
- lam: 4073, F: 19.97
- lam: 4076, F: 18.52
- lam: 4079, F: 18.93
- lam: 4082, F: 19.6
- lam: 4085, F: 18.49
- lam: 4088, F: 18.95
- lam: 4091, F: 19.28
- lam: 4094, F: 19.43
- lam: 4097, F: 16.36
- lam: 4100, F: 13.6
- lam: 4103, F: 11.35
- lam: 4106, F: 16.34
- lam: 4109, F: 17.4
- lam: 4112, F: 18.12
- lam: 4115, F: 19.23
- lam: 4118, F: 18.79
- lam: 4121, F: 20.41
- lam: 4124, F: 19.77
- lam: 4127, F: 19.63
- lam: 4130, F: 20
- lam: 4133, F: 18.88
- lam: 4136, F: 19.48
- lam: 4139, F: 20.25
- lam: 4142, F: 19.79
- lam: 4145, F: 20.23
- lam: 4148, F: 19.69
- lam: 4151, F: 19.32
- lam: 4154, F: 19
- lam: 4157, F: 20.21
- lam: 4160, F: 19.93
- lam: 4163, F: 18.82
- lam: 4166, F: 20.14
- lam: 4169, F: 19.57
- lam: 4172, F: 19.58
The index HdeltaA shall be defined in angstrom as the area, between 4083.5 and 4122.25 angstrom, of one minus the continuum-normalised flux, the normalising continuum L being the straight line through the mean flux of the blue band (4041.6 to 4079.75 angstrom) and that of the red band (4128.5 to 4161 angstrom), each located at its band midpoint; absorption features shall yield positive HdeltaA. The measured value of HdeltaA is 4.34 angstrom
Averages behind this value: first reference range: 19.7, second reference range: 19.7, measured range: 17.5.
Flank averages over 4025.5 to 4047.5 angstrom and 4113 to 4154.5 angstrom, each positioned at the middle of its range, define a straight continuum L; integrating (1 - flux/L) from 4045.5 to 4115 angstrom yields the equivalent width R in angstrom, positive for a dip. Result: 5.5 angstrom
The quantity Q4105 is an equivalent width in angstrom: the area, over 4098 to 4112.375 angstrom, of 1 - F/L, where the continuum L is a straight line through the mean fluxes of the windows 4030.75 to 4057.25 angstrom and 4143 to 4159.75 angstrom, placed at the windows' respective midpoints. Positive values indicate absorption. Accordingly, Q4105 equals 3.4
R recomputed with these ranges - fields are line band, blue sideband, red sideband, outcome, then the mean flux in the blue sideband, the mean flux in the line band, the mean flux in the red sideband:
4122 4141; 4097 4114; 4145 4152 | -1.7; 15.6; 19.7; 19.7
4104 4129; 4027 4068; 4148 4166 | 1.5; 20.2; 18.6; 19.5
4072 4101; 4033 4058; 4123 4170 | 2.5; 20.3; 18.4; 19.7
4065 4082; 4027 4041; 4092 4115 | -0.9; 20.5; 19.1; 16.4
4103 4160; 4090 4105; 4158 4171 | -4.0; 15.9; 19.1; 19.6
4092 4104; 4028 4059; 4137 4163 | 2.7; 20.3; 15.5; 19.7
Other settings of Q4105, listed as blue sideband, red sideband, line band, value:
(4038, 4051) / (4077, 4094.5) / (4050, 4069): 0.05 angstrom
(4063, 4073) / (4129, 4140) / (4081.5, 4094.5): 0.13 angstrom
